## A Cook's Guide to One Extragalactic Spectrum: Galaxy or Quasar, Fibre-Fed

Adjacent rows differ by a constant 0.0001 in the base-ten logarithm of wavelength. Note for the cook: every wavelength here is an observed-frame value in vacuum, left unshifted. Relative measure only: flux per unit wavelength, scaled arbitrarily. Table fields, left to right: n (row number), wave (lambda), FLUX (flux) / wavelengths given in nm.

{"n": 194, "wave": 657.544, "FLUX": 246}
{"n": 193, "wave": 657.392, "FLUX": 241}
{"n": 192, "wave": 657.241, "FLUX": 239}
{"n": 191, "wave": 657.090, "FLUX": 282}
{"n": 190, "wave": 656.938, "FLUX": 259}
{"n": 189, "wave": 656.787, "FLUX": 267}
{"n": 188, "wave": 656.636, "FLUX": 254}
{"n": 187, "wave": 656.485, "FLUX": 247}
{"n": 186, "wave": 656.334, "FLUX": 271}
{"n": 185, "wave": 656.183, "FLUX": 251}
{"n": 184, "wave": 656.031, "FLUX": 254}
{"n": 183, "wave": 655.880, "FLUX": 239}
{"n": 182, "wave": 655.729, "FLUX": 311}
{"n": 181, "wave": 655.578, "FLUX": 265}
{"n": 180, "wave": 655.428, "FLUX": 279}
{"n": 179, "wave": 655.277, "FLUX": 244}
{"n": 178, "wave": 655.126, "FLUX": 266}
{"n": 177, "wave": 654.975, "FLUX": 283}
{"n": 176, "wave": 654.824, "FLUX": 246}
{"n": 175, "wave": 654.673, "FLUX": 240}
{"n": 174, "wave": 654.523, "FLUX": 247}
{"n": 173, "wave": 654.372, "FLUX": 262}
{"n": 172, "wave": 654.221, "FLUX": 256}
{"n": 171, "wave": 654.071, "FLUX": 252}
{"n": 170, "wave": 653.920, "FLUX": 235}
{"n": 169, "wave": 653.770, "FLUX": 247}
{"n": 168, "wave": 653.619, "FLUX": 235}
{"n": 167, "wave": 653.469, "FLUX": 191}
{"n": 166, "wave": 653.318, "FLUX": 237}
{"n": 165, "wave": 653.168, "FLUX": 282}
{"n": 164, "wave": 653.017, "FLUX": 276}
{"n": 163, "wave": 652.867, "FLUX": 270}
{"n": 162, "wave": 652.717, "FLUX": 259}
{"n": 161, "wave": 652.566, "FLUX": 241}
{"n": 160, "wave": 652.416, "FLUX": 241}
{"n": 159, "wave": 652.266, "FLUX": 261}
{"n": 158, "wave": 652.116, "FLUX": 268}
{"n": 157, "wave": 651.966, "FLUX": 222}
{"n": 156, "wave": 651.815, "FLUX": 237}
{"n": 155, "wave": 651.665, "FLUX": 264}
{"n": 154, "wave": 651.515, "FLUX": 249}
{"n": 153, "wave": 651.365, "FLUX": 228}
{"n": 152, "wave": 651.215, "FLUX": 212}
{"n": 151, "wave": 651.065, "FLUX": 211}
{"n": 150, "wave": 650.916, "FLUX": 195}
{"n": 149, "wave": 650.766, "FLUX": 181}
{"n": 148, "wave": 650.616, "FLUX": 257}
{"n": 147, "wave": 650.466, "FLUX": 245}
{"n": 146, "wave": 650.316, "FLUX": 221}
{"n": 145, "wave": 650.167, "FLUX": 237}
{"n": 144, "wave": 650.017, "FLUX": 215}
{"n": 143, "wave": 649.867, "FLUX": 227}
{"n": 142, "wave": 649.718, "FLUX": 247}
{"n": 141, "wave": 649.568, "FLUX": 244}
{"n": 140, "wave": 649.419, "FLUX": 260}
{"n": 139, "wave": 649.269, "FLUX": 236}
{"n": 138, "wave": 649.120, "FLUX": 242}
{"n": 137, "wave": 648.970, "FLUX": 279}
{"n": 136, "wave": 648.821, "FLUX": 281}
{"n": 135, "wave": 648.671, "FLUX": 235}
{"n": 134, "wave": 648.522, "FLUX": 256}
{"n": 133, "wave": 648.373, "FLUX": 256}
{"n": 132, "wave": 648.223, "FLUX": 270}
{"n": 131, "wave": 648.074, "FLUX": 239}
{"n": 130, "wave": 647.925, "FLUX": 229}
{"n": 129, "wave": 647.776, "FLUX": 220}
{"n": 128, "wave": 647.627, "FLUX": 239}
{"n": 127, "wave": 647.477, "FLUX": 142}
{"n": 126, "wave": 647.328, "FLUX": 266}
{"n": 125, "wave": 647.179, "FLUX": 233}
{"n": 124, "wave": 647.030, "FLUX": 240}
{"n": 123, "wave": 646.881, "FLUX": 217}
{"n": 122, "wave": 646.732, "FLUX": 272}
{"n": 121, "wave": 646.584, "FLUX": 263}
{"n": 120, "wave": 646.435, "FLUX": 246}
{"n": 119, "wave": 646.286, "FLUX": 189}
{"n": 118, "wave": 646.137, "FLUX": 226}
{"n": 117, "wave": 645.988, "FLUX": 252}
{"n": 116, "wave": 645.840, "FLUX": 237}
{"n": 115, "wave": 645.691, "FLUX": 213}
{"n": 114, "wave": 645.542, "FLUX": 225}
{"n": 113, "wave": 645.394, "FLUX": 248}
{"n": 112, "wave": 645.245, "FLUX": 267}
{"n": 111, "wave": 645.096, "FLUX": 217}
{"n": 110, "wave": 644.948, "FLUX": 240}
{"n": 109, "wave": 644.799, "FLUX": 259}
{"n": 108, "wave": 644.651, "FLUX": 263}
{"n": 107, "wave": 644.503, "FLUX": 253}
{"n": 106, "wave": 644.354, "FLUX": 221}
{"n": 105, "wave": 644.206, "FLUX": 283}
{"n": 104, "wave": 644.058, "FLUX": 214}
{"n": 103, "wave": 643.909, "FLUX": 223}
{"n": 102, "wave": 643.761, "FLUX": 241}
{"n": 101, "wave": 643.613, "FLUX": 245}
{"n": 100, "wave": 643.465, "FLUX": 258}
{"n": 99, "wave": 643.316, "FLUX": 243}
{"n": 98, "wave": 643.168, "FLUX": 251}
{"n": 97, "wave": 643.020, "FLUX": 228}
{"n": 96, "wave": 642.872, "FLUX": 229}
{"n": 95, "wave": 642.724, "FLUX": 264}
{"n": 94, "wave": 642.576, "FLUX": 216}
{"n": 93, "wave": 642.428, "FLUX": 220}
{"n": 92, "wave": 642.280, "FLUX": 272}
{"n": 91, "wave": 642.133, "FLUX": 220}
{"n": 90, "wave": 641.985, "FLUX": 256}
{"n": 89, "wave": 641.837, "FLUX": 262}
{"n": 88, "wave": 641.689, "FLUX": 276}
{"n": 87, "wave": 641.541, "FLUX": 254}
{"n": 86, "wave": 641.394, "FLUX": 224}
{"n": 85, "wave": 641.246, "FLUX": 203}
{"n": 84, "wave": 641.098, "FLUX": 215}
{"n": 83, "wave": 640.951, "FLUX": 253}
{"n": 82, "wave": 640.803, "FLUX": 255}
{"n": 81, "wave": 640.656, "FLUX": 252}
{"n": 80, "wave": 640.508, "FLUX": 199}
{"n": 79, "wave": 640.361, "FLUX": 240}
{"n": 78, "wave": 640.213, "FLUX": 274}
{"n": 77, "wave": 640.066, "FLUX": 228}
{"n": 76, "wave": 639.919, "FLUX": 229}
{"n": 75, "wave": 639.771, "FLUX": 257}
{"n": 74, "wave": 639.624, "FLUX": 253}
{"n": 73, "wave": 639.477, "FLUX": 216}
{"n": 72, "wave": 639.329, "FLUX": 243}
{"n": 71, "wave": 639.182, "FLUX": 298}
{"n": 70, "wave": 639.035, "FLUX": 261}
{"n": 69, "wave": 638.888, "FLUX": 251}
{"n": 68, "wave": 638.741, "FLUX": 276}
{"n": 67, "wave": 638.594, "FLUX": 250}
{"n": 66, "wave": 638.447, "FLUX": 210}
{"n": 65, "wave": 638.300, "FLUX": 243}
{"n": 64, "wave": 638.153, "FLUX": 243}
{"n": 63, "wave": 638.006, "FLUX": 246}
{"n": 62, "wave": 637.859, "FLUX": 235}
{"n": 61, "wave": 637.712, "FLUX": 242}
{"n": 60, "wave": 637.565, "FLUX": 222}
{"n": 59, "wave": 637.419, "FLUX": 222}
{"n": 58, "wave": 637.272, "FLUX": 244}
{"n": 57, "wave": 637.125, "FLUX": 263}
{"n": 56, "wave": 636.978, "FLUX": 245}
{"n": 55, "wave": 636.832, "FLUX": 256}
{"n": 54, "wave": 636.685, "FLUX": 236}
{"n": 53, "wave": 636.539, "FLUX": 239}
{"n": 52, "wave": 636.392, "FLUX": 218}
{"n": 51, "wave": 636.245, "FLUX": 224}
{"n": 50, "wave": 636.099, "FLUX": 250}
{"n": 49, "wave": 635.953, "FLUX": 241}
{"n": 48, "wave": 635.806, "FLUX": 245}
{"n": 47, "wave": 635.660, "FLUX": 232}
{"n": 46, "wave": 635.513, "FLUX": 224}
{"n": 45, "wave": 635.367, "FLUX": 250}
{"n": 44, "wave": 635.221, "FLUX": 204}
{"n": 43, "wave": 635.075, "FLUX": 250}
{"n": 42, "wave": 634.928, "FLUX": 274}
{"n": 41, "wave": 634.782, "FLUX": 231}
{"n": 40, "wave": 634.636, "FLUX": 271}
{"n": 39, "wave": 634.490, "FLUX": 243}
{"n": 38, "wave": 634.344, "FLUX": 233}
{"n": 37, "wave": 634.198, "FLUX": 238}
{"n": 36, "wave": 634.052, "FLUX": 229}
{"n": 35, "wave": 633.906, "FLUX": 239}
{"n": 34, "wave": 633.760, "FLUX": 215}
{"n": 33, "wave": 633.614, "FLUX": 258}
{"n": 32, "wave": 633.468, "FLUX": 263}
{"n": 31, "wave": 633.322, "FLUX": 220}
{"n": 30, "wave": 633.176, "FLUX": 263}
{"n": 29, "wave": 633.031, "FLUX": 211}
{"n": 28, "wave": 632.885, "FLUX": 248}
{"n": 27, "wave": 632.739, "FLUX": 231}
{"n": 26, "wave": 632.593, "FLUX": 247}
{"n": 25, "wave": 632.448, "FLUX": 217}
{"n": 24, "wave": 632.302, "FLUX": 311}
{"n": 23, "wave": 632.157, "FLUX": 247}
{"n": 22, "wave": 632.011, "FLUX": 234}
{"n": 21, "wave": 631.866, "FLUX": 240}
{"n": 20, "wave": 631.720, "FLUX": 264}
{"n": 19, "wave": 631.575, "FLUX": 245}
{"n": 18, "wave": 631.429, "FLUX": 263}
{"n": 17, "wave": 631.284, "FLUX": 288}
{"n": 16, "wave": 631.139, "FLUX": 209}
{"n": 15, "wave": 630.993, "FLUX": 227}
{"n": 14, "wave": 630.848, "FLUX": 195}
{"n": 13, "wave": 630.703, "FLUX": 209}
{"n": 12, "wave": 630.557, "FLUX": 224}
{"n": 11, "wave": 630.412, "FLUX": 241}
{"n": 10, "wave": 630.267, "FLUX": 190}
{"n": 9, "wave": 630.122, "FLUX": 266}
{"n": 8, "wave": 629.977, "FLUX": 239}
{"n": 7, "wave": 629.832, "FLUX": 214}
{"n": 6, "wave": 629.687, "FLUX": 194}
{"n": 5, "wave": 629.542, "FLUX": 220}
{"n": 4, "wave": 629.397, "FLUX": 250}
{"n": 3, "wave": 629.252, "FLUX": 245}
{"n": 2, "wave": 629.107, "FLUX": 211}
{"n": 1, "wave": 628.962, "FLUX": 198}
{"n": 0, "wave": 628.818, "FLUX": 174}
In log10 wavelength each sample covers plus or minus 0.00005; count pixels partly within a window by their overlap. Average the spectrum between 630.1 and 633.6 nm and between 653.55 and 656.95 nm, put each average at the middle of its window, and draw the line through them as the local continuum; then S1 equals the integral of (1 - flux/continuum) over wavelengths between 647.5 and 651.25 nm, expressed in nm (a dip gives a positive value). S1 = 0.24 nm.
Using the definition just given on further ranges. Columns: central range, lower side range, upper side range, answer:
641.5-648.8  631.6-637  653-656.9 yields 0.23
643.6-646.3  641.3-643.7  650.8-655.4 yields 0.07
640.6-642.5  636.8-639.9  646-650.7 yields 0.01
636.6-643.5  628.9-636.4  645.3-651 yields -0.19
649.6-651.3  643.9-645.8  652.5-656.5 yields 0.18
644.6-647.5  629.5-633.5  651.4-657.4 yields 0.12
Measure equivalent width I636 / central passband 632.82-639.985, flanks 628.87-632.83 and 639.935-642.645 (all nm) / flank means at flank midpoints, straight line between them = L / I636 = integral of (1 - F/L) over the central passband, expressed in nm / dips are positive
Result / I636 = -0.15 nm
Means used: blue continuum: 234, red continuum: 240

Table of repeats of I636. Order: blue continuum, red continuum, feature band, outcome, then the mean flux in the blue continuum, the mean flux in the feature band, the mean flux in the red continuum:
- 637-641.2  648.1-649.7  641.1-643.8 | 0.06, 243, 242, 255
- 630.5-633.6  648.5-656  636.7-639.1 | -0.01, 241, 244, 246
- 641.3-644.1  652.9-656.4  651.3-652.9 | 0.02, 242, 249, 255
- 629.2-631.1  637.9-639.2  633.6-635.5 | -0.02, 224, 240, 251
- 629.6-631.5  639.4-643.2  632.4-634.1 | -0.05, 228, 237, 240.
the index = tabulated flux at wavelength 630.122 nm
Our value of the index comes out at 266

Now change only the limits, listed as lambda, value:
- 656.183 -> 251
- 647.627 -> 239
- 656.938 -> 259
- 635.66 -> 232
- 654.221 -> 256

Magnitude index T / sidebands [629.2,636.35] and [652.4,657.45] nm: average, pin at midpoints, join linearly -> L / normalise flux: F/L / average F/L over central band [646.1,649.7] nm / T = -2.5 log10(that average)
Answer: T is 0.04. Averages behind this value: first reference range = 238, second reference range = 255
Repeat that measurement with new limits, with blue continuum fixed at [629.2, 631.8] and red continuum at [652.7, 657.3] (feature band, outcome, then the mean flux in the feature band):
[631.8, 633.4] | -0.04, 243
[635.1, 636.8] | 0.02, 234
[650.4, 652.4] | 0.09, 233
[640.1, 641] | -0.01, 244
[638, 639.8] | -0.04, 250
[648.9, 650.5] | 0.04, 241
